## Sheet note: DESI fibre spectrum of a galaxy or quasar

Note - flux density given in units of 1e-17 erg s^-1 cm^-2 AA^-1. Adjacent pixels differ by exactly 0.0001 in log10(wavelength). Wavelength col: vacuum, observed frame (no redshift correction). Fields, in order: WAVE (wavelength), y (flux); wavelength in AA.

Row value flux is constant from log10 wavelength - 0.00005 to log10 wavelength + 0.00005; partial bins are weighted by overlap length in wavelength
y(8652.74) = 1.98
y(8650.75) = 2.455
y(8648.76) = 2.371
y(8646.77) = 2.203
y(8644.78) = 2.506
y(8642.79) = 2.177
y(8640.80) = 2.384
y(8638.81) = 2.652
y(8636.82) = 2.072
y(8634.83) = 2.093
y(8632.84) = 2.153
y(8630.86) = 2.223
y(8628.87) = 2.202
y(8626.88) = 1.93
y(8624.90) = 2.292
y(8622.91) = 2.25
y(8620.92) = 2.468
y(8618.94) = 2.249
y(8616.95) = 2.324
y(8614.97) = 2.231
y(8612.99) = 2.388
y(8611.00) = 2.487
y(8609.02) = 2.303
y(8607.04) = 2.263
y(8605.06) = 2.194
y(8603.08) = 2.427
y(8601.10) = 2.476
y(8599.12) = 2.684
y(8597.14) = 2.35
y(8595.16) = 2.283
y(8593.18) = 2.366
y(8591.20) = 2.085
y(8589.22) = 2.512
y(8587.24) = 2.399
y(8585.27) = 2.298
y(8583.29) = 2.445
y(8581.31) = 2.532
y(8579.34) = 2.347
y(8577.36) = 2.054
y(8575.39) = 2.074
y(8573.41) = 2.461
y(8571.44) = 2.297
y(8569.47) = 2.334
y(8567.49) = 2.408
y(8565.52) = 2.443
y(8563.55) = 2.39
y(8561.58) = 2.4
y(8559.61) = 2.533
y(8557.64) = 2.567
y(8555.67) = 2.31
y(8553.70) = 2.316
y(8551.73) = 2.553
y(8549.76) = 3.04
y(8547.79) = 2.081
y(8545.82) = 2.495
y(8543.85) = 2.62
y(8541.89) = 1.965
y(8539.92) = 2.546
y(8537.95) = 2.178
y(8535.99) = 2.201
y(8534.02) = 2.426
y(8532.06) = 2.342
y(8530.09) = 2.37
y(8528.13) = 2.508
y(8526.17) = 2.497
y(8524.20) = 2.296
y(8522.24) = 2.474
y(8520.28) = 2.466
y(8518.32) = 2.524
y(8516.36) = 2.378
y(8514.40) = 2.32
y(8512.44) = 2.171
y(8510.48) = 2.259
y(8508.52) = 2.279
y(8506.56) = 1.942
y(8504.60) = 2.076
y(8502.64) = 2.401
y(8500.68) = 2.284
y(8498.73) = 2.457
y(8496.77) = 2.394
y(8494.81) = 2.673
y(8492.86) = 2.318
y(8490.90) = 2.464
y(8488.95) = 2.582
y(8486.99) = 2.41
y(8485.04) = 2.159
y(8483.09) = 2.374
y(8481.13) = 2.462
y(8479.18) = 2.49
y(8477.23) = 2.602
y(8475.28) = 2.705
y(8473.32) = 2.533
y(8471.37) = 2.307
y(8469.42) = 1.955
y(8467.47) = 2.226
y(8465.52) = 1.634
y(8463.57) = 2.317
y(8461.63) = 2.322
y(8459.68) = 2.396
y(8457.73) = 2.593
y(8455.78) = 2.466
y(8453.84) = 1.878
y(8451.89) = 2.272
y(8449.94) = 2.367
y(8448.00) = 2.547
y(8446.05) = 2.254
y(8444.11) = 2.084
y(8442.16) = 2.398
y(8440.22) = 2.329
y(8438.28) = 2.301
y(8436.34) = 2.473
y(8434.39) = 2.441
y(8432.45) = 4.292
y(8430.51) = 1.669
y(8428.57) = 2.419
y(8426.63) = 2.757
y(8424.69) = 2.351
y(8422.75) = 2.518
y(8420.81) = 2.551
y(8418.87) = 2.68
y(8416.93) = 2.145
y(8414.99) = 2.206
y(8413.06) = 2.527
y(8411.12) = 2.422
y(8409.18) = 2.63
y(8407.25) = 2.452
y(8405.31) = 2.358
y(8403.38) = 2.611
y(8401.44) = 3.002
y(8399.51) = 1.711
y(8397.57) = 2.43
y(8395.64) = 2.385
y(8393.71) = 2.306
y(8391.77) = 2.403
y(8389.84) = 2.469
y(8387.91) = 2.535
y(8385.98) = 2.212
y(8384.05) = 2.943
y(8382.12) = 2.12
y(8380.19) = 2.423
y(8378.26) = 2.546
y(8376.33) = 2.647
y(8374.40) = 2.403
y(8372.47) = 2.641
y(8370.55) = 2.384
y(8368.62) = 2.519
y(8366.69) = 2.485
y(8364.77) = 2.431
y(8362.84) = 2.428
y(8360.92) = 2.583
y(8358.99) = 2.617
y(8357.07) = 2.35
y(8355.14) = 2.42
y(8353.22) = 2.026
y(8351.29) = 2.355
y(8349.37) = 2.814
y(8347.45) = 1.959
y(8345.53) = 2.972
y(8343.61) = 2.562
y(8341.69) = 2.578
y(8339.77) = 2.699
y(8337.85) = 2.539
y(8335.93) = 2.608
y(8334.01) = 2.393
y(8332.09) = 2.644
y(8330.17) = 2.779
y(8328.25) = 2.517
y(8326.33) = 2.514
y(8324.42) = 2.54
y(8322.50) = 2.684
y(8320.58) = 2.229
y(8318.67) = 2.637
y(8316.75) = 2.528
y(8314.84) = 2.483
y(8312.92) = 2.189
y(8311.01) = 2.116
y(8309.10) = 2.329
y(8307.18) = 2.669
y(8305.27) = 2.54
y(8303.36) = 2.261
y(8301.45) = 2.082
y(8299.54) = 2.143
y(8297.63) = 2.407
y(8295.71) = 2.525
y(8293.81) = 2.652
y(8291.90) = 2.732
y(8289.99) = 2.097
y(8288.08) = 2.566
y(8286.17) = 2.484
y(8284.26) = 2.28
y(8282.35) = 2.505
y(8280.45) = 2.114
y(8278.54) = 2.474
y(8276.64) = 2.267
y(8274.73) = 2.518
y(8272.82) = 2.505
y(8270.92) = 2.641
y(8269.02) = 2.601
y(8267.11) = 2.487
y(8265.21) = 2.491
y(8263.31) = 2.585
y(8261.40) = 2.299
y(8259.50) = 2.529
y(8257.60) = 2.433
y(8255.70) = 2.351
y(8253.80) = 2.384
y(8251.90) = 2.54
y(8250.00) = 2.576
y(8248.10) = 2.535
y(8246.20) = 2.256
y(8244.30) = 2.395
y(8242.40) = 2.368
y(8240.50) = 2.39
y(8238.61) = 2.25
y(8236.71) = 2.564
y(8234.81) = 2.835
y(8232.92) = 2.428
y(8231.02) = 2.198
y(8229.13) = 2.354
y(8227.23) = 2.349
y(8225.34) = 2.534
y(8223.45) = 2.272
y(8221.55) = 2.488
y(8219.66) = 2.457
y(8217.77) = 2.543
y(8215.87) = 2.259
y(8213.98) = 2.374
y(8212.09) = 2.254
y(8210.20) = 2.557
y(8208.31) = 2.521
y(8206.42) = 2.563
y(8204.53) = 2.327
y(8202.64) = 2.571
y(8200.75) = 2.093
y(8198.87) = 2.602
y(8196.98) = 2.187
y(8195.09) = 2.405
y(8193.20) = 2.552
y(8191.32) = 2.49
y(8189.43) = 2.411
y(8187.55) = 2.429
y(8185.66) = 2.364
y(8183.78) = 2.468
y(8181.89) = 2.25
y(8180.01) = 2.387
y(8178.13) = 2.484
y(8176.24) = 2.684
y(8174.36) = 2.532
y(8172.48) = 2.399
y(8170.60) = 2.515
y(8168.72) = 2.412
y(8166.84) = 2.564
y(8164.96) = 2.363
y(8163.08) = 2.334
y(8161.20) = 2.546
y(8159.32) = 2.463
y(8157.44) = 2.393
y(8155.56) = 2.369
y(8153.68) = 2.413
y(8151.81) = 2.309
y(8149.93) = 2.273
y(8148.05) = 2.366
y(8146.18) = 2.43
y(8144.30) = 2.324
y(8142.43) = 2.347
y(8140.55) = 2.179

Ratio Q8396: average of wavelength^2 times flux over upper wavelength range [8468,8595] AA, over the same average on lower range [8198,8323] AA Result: 1.0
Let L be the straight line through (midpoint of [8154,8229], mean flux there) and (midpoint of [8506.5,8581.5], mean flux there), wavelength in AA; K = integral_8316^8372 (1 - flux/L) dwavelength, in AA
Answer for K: -2.5 AA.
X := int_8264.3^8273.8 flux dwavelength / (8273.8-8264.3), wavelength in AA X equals 2.55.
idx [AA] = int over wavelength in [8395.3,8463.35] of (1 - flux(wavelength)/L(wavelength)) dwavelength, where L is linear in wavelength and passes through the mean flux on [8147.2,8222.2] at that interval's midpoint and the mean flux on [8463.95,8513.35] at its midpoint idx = -2.6 AA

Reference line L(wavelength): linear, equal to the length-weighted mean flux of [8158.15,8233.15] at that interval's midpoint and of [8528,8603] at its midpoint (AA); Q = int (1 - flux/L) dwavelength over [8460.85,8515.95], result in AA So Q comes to 1.6 AA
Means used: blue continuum 2.42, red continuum 2.39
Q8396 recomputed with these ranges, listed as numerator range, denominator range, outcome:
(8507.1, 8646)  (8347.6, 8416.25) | 1.01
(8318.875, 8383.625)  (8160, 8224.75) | 1.07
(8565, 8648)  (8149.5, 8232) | 1.06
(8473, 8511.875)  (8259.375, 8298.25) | 1.02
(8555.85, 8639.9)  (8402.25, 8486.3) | 1.00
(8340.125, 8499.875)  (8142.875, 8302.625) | 1.05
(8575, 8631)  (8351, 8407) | 1.00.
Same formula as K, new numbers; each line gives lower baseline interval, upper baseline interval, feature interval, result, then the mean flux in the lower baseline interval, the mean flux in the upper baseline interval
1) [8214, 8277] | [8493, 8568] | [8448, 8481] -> 1.0 AA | 2.45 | 2.38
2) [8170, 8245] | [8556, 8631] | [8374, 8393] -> -0.6 AA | 2.43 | 2.34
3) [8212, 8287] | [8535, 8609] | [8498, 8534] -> 0.7 AA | 2.43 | 2.38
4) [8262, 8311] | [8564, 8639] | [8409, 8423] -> -0.4 AA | 2.43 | 2.31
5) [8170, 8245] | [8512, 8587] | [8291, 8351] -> -2.0 AA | 2.43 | 2.39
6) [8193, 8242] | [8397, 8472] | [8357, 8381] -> -1.0 AA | 2.42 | 2.39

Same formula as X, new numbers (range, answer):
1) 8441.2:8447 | 2.24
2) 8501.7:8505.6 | 2.23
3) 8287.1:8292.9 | 2.46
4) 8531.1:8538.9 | 2.29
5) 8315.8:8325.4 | 2.52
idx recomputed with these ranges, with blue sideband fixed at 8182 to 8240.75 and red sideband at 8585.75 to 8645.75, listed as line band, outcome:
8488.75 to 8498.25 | -0.5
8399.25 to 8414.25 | -0.8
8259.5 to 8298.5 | -1.0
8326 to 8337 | -0.9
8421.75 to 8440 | -1.6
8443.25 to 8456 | 0.5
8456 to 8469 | 0.6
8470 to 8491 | -0.9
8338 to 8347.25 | -0.9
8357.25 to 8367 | -0.5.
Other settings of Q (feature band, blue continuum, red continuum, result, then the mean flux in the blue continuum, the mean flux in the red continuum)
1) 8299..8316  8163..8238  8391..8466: 0.7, 2.43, 2.41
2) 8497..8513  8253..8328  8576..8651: 0.8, 2.43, 2.32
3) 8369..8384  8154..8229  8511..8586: -0.5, 2.43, 2.39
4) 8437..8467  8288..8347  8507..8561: 1.8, 2.49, 2.39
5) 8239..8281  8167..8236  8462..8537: -0.5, 2.43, 2.35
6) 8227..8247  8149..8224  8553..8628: 0.1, 2.42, 2.35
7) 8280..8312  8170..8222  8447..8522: 0.2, 2.43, 2.34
